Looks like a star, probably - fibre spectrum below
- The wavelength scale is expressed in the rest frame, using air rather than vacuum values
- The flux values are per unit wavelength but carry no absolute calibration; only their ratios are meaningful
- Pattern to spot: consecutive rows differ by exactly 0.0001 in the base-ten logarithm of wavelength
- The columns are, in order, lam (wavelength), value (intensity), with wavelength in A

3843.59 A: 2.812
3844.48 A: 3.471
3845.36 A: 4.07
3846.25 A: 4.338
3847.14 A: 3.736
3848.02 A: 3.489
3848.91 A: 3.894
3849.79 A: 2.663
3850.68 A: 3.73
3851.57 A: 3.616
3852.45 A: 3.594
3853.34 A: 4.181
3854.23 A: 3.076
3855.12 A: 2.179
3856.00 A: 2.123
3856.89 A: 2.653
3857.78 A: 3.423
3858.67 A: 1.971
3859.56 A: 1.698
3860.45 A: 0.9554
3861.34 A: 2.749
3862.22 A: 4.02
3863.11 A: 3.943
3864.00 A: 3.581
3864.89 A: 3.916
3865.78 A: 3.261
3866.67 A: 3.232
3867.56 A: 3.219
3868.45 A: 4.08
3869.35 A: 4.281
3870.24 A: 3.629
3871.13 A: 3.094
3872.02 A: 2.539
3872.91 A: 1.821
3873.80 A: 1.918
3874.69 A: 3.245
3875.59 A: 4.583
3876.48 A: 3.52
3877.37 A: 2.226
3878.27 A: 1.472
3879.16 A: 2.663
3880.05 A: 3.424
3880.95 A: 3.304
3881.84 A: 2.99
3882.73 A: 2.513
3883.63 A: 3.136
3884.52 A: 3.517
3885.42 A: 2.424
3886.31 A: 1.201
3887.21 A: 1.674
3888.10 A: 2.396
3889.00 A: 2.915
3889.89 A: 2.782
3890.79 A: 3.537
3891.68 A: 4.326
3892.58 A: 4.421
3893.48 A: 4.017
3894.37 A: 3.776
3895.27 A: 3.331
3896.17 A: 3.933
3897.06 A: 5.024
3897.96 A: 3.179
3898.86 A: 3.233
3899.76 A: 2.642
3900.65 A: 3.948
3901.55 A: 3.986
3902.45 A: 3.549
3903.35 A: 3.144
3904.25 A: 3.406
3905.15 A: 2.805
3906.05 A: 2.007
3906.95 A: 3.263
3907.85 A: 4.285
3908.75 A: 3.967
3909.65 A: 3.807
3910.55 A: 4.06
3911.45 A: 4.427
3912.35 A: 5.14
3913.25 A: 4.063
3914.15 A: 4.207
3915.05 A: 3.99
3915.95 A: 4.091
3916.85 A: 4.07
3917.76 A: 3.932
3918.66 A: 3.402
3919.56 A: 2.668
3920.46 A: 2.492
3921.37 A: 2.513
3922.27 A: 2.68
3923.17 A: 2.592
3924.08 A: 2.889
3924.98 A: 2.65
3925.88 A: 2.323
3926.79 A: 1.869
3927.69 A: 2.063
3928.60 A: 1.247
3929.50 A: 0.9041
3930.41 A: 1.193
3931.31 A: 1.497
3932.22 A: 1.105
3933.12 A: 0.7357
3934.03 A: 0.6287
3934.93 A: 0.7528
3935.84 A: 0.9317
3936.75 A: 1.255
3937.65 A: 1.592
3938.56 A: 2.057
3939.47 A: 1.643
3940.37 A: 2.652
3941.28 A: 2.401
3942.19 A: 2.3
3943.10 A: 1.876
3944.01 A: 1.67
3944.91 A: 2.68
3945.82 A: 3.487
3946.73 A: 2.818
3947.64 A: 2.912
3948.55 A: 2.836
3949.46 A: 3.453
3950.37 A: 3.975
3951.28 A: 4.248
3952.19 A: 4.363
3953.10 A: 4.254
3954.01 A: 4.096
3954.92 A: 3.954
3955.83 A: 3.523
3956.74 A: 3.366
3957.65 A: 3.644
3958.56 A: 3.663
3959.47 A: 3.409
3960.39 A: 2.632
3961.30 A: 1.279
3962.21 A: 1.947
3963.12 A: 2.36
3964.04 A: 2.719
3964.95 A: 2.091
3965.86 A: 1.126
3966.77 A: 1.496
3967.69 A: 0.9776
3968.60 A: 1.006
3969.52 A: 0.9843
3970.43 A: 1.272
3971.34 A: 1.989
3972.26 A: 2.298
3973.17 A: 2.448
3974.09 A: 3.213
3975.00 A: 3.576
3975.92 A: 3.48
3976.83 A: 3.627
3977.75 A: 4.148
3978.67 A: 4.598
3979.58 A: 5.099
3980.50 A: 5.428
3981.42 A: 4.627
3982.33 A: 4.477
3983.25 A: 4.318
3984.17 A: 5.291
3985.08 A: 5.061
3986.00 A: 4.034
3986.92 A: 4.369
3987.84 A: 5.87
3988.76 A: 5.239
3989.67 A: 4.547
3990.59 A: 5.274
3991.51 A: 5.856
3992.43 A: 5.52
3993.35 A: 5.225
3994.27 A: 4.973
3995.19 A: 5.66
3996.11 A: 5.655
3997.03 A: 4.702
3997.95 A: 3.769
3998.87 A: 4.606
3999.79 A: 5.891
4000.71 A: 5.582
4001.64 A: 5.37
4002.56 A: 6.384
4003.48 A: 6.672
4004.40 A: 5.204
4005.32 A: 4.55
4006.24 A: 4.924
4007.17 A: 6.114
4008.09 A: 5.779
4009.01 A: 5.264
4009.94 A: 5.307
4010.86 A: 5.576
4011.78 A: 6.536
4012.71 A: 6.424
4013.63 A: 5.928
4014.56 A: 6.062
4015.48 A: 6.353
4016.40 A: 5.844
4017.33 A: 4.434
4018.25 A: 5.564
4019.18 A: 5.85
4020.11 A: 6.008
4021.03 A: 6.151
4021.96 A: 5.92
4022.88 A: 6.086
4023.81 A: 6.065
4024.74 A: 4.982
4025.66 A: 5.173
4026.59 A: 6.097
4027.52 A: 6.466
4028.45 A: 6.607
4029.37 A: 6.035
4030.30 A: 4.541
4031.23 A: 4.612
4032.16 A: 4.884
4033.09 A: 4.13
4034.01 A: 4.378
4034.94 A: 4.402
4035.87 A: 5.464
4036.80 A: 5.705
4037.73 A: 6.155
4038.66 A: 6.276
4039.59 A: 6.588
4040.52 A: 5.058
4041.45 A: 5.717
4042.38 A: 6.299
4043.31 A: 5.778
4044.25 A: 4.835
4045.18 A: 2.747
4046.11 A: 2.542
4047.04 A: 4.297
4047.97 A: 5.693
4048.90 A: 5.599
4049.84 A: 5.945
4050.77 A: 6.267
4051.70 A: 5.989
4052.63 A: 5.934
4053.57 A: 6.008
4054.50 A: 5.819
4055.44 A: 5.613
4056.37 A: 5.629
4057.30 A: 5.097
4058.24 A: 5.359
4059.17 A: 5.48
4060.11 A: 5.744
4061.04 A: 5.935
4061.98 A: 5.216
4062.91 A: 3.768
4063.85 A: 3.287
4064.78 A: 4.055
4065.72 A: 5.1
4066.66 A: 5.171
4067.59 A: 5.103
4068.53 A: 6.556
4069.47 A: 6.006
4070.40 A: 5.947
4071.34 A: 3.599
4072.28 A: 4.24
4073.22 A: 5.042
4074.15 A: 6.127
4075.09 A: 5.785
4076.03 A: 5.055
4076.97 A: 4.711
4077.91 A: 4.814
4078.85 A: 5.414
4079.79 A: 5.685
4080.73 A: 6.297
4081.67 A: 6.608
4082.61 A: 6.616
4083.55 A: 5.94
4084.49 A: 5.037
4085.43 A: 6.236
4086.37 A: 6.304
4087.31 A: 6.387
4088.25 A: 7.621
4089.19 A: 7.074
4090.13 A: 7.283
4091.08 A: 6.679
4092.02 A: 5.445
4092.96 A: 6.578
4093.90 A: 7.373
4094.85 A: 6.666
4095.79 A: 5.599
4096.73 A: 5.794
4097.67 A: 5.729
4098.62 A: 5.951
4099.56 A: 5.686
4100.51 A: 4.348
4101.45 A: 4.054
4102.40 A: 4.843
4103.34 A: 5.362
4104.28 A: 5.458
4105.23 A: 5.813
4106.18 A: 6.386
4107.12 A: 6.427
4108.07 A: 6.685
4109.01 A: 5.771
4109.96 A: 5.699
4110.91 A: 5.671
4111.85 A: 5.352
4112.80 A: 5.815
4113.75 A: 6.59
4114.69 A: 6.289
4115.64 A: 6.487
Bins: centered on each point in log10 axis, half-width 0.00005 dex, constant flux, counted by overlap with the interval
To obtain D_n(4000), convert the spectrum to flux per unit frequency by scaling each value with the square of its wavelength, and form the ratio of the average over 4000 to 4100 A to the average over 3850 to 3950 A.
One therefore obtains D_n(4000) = 2.08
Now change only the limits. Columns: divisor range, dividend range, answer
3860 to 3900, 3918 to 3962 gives 0.82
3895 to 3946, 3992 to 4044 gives 2.11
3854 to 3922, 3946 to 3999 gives 1.19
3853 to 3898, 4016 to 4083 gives 1.91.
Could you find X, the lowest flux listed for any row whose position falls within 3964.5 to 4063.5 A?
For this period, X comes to 0.9776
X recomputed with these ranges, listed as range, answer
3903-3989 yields 0.6287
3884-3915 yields 1.201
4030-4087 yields 2.542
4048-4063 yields 3.768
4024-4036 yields 4.13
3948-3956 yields 2.836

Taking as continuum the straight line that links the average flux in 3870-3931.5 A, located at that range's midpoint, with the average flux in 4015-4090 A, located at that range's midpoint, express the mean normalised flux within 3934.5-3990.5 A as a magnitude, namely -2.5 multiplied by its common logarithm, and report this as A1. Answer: 0.312 mag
